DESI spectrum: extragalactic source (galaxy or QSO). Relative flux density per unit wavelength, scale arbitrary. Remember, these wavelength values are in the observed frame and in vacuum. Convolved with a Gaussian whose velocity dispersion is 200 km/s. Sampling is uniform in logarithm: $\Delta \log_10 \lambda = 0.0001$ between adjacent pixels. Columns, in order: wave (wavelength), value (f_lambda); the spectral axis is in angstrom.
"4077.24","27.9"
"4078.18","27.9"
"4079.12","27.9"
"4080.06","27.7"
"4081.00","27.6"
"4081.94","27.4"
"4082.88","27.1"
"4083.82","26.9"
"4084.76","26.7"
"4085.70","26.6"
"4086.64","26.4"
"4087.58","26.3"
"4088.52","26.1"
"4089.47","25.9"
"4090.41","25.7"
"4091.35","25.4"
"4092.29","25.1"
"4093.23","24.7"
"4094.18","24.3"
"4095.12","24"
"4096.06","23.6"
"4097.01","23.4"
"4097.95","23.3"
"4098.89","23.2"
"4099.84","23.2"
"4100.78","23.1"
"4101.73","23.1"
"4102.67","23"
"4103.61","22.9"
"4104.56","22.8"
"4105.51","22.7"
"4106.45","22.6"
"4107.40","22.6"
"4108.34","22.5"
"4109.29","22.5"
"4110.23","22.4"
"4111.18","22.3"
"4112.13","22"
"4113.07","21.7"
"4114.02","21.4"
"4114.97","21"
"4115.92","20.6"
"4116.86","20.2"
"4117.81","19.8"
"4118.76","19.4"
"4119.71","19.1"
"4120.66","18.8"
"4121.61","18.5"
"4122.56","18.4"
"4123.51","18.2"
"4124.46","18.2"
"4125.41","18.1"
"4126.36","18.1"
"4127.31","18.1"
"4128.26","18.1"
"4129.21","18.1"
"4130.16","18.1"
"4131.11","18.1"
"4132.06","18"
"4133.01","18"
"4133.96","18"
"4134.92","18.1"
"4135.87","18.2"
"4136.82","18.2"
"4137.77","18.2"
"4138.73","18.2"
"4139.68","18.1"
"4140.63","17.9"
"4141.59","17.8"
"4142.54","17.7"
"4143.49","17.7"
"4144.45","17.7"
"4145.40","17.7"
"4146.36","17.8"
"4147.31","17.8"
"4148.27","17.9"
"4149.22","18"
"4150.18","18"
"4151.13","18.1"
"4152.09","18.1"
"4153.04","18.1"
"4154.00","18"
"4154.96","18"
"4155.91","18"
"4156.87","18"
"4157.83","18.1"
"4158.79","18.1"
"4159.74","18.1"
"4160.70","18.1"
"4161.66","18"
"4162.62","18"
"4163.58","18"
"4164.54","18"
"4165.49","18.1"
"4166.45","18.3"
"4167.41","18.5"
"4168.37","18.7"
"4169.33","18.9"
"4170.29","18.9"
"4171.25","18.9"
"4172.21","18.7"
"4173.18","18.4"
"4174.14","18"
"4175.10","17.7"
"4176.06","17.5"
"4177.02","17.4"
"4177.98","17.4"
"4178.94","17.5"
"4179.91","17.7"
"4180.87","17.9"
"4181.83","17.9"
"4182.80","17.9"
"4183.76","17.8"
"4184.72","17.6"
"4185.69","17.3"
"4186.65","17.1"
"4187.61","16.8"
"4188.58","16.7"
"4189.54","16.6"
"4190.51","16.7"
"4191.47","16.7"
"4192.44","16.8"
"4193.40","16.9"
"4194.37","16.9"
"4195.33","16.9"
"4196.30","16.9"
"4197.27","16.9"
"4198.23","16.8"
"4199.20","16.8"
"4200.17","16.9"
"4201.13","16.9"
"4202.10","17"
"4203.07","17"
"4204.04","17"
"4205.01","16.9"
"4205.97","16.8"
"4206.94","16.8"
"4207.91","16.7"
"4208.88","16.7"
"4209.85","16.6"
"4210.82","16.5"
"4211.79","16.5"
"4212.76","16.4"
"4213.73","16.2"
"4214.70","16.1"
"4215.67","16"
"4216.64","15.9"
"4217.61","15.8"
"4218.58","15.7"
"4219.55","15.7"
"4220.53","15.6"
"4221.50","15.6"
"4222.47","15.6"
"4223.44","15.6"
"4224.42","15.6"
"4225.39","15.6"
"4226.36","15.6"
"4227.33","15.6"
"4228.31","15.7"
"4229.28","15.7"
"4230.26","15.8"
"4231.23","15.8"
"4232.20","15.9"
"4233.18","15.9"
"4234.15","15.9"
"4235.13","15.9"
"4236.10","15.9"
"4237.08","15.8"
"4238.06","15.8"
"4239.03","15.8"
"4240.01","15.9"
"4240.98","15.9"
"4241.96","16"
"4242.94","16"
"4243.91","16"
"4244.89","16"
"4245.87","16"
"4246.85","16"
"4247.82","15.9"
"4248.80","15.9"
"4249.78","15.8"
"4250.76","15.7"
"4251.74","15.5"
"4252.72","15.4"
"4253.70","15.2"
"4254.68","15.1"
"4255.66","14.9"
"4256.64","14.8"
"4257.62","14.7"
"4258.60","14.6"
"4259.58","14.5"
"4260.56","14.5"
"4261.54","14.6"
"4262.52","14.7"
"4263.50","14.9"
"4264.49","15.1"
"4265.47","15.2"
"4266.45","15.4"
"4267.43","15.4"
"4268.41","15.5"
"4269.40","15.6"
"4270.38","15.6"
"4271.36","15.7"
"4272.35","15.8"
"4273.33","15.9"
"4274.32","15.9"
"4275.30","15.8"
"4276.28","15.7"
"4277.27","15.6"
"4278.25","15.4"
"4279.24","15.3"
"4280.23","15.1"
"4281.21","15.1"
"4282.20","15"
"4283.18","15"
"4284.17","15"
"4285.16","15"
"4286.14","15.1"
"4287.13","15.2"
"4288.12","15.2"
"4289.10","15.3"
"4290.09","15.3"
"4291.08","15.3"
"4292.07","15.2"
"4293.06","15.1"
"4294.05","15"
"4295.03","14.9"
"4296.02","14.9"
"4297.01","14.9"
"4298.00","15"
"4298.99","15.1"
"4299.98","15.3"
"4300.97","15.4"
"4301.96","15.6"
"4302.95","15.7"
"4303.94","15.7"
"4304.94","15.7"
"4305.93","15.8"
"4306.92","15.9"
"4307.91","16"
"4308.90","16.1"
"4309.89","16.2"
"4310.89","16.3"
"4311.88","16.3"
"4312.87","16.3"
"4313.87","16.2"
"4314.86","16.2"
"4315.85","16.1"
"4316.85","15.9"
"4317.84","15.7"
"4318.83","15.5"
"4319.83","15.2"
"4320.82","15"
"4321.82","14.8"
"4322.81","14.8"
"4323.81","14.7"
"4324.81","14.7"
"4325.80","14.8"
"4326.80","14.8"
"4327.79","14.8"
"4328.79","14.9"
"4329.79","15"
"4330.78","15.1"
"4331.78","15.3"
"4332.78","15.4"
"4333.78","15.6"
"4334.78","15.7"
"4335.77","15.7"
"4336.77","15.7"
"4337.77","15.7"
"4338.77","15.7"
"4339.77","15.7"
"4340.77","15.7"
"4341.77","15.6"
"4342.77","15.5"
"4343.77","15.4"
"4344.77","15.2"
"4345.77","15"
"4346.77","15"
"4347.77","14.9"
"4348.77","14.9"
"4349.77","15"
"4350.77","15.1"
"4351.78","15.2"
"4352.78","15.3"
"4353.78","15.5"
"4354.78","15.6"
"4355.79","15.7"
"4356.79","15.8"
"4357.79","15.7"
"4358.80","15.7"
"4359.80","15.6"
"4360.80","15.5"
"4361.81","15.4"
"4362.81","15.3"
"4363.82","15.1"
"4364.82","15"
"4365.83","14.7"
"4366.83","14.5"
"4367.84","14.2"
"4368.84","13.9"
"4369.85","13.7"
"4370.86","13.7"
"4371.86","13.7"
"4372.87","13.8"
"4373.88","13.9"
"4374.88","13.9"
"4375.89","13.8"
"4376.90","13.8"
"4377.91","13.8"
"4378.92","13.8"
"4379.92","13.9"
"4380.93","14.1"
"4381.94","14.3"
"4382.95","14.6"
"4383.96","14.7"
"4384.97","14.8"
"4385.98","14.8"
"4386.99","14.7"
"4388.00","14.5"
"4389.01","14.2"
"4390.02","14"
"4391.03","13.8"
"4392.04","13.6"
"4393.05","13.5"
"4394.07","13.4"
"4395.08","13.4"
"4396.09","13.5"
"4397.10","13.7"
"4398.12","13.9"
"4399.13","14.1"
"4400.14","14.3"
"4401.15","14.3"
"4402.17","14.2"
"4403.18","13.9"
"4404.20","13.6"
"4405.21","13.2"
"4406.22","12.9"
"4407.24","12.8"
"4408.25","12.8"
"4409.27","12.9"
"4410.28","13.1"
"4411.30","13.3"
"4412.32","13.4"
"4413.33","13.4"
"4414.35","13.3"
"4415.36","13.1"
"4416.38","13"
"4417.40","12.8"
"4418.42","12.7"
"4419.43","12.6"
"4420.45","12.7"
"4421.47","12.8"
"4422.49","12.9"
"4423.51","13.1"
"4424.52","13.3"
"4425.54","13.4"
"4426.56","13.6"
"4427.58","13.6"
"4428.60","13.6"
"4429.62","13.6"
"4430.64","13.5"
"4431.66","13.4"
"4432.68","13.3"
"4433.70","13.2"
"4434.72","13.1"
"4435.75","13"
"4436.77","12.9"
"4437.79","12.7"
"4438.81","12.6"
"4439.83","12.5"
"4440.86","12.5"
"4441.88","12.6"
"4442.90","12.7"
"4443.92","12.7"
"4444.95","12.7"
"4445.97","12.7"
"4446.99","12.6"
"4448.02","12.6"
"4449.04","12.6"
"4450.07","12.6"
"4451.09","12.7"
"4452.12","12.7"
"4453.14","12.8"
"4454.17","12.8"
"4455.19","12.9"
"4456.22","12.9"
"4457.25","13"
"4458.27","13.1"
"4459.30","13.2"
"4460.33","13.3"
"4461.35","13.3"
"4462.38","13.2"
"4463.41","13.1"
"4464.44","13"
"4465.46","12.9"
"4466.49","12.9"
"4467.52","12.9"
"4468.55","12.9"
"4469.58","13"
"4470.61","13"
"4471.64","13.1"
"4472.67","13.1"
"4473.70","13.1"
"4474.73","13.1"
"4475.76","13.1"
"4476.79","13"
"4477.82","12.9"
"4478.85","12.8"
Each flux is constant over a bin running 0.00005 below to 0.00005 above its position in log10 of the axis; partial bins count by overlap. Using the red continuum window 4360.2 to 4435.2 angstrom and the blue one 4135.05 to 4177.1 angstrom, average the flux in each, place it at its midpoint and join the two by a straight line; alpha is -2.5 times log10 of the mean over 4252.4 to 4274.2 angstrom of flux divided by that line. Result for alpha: 0.070 mag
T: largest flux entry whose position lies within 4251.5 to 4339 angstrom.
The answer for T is 16.3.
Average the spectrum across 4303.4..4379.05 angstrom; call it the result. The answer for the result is 15.2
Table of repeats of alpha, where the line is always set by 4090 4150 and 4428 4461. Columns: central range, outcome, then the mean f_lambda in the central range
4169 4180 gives 0.06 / 18.1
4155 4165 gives 0.08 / 18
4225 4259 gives 0.12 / 15.7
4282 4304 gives 0.08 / 15.2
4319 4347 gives 0.02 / 15.2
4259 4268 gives 0.14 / 14.9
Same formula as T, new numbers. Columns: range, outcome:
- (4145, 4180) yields 18.9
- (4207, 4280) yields 16.7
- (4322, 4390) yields 15.8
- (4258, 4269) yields 15.5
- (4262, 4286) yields 15.9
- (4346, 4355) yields 15.6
